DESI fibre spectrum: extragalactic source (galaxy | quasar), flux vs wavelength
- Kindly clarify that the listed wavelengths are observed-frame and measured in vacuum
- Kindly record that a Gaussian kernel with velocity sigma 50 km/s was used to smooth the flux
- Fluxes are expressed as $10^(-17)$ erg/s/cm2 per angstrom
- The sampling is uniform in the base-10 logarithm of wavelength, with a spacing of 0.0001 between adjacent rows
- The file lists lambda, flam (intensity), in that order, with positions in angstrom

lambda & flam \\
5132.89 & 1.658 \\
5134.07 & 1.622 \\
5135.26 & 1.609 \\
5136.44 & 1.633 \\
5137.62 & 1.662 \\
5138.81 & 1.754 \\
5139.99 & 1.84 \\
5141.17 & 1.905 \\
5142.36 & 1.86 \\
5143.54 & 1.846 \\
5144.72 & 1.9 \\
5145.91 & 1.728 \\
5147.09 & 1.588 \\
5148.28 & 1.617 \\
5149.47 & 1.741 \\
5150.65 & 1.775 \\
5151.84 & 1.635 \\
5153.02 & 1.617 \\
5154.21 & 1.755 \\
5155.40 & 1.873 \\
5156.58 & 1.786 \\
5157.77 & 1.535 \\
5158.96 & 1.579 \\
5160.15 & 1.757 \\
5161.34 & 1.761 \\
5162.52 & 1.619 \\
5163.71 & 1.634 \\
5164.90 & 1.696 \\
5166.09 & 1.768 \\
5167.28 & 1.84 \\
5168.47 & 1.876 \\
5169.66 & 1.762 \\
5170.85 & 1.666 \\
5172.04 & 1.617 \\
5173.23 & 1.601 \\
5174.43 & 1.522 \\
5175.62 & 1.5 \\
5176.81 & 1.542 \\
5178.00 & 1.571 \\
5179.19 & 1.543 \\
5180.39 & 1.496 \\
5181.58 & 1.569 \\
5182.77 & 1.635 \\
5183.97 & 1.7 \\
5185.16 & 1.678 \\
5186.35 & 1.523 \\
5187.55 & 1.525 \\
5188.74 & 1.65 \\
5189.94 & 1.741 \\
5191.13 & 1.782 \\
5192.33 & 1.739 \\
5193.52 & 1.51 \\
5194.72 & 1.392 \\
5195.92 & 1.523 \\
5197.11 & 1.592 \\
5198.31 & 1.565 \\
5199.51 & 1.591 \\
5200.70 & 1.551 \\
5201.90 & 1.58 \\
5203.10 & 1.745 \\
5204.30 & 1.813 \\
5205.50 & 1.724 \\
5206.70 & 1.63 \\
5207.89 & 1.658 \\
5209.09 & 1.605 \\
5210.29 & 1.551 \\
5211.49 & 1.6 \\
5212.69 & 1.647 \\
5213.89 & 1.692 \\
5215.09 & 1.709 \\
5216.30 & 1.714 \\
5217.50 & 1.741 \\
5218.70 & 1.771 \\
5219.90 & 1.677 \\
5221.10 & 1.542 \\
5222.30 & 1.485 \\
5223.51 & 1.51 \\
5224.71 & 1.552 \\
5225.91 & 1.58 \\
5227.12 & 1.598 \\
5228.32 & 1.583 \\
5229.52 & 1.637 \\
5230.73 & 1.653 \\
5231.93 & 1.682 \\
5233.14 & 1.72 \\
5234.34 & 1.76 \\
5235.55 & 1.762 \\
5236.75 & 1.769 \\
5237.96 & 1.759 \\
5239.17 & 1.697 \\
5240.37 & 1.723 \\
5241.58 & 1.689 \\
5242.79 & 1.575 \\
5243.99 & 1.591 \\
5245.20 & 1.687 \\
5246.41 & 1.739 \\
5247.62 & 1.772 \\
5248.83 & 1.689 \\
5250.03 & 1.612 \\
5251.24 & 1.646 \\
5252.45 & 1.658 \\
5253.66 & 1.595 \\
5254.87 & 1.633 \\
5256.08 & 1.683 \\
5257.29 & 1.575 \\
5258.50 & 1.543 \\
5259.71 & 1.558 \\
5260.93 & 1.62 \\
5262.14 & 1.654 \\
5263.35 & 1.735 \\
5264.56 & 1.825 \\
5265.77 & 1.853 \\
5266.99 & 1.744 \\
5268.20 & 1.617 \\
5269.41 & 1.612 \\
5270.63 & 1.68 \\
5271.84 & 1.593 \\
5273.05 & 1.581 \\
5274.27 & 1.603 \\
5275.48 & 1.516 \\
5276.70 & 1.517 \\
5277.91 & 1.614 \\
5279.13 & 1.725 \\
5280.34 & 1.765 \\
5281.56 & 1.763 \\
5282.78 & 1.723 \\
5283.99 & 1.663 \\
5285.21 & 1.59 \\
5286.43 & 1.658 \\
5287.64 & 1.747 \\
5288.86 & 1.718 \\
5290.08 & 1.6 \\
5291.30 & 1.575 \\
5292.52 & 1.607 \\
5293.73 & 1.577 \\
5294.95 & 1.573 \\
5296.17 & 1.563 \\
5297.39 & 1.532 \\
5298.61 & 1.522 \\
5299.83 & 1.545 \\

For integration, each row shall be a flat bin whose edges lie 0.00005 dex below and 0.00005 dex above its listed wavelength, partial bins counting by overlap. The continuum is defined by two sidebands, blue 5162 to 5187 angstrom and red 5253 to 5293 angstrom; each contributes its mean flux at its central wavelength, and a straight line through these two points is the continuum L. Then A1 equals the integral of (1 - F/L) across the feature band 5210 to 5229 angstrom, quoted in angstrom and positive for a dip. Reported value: 0.22 angstrom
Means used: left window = 1.64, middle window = 1.62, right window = 1.65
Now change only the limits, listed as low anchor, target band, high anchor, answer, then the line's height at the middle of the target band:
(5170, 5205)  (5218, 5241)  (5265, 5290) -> -0.35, 1.63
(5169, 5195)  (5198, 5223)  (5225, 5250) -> -0.05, 1.64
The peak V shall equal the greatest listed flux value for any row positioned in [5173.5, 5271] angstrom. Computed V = 1.853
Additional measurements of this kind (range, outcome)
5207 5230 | 1.771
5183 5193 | 1.782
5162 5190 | 1.876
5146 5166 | 1.873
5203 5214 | 1.813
